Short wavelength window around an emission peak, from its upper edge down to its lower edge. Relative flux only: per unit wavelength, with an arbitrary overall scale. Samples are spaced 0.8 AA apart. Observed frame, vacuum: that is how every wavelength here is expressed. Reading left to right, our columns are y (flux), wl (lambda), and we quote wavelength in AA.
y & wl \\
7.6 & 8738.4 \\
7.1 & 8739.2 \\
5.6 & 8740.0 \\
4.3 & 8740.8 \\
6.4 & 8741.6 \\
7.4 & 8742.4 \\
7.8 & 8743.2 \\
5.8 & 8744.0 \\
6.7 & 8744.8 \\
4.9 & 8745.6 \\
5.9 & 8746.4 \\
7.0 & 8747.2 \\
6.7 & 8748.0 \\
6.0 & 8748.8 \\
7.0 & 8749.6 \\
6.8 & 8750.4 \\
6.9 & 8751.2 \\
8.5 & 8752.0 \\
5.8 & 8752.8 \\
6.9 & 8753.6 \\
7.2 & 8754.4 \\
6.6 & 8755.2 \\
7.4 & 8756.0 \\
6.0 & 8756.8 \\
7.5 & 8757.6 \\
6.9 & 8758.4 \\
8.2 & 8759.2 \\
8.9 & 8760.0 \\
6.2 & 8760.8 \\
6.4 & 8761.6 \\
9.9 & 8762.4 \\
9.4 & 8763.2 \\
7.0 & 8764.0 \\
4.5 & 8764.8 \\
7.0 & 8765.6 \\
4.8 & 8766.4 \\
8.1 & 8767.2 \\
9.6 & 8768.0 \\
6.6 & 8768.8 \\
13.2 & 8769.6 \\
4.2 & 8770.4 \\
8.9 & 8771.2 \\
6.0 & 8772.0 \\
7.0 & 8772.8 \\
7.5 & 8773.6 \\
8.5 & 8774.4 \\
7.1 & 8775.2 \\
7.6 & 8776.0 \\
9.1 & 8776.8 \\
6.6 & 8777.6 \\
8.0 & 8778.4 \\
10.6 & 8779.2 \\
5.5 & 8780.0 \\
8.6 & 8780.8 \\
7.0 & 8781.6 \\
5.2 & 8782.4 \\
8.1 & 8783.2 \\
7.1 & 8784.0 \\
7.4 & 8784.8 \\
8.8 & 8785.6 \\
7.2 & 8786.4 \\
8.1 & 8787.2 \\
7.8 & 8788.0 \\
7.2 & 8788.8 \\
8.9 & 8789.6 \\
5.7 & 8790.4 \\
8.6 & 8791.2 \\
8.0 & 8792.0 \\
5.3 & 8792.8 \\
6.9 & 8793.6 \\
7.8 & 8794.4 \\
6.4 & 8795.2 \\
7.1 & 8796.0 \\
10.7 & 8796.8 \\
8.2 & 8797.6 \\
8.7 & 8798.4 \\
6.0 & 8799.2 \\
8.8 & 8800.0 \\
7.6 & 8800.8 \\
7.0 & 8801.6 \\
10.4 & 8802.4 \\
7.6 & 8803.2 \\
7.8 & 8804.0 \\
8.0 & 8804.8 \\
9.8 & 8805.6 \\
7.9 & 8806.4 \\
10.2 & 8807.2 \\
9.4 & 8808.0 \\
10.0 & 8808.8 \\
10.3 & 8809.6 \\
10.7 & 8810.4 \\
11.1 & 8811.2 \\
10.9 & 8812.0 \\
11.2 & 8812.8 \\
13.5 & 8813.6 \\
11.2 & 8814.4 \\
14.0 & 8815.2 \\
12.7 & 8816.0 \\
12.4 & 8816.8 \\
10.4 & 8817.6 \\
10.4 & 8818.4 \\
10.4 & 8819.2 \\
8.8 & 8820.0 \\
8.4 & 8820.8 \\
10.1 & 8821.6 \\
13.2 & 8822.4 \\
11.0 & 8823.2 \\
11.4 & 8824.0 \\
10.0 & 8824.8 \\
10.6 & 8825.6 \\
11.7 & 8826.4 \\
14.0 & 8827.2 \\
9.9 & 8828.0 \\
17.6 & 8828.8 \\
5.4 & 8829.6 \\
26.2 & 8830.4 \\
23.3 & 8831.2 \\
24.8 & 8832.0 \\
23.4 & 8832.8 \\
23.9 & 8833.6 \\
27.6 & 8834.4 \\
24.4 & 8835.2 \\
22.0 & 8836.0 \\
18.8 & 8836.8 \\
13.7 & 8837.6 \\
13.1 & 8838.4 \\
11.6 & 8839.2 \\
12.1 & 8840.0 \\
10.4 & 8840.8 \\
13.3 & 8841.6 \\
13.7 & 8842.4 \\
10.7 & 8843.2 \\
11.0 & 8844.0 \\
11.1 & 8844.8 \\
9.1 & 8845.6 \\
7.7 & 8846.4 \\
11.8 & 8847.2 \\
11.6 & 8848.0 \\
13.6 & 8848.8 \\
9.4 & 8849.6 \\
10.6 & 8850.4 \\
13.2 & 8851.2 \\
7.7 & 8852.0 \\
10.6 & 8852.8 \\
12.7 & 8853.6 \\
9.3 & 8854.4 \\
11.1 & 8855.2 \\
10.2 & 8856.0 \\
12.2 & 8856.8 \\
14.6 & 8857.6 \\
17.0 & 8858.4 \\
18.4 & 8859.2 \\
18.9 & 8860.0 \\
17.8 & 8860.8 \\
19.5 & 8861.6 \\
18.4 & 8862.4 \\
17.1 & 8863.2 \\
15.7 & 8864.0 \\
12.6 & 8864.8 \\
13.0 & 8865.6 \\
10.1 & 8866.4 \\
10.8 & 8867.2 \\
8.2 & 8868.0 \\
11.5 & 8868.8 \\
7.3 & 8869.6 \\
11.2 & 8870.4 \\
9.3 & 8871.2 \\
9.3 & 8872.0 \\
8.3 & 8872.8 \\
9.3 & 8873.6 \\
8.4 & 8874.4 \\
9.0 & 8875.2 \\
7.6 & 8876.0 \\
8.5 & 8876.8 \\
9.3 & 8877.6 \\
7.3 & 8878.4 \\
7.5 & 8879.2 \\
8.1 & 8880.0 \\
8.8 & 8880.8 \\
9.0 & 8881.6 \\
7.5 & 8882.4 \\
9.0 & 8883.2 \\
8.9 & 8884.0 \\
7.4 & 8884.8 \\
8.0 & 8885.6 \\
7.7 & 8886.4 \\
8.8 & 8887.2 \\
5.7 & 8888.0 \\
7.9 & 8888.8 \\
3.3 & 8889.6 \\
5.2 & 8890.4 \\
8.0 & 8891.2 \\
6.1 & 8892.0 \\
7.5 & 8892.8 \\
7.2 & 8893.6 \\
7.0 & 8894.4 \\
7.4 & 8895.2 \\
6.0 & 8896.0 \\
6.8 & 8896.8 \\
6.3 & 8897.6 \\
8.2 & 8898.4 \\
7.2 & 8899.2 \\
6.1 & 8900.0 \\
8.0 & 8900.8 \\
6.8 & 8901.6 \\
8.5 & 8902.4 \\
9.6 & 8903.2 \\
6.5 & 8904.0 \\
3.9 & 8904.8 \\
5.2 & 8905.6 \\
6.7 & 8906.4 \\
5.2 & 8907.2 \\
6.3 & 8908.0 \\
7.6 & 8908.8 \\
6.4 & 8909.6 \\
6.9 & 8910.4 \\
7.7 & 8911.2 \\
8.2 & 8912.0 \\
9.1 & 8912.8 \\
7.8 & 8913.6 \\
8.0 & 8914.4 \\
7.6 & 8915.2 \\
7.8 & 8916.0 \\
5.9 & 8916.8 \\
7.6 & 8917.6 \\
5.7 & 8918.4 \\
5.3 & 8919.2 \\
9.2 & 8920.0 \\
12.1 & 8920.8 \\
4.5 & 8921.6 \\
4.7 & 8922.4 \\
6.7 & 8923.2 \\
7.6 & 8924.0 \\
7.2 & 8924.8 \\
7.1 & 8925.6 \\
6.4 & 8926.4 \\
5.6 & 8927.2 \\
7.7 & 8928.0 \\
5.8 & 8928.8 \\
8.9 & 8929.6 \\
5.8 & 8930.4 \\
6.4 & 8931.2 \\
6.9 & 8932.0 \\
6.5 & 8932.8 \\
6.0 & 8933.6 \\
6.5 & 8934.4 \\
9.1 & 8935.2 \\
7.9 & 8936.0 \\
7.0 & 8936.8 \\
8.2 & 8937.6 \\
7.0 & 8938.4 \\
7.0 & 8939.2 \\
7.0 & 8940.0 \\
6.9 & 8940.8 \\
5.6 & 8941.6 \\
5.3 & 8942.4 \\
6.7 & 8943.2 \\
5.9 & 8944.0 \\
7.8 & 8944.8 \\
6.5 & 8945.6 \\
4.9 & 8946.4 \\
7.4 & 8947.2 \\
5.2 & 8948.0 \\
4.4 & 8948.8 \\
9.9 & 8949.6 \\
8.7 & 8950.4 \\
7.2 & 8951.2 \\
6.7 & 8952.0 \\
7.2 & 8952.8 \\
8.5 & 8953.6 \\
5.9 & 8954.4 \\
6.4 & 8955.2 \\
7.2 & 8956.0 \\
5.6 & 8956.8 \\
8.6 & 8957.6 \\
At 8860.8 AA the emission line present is [N II] 6583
